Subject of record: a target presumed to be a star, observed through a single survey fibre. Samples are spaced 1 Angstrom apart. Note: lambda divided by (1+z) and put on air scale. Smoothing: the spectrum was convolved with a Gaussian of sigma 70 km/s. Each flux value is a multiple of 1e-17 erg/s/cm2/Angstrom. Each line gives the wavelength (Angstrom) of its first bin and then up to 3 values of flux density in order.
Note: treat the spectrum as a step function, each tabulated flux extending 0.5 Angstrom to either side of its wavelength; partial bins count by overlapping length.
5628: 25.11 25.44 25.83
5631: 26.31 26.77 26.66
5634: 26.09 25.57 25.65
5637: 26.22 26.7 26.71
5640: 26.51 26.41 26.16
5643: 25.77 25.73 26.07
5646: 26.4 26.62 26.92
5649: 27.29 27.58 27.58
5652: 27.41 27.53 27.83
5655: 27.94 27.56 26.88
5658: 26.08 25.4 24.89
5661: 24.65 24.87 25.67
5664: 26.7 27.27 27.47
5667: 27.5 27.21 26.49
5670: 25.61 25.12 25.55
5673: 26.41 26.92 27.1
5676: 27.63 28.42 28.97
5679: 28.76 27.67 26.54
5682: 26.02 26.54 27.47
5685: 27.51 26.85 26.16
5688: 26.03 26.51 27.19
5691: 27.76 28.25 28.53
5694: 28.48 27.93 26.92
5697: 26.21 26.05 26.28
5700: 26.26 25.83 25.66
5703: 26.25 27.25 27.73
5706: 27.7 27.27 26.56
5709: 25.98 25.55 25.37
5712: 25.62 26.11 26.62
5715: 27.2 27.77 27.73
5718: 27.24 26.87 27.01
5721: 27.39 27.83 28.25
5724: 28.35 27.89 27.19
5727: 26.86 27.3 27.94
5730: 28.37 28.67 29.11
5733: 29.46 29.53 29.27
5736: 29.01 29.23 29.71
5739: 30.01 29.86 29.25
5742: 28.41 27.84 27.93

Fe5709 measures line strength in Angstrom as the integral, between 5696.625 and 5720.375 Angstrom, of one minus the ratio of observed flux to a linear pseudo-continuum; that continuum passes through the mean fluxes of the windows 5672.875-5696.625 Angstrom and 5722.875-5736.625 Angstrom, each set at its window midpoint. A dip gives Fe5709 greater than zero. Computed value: 1.1 Angstrom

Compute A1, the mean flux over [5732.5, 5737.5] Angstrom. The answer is 29.3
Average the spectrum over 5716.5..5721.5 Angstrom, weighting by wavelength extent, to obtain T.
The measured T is 27.2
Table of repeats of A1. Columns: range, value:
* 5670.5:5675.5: 26.2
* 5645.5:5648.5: 26.6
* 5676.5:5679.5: 28.7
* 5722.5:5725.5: 28.2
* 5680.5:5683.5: 26.4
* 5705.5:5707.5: 27.5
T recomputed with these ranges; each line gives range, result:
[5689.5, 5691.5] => 27.5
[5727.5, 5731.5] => 28.1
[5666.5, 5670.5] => 26.7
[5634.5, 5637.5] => 25.8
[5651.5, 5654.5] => 27.6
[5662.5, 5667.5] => 26.9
